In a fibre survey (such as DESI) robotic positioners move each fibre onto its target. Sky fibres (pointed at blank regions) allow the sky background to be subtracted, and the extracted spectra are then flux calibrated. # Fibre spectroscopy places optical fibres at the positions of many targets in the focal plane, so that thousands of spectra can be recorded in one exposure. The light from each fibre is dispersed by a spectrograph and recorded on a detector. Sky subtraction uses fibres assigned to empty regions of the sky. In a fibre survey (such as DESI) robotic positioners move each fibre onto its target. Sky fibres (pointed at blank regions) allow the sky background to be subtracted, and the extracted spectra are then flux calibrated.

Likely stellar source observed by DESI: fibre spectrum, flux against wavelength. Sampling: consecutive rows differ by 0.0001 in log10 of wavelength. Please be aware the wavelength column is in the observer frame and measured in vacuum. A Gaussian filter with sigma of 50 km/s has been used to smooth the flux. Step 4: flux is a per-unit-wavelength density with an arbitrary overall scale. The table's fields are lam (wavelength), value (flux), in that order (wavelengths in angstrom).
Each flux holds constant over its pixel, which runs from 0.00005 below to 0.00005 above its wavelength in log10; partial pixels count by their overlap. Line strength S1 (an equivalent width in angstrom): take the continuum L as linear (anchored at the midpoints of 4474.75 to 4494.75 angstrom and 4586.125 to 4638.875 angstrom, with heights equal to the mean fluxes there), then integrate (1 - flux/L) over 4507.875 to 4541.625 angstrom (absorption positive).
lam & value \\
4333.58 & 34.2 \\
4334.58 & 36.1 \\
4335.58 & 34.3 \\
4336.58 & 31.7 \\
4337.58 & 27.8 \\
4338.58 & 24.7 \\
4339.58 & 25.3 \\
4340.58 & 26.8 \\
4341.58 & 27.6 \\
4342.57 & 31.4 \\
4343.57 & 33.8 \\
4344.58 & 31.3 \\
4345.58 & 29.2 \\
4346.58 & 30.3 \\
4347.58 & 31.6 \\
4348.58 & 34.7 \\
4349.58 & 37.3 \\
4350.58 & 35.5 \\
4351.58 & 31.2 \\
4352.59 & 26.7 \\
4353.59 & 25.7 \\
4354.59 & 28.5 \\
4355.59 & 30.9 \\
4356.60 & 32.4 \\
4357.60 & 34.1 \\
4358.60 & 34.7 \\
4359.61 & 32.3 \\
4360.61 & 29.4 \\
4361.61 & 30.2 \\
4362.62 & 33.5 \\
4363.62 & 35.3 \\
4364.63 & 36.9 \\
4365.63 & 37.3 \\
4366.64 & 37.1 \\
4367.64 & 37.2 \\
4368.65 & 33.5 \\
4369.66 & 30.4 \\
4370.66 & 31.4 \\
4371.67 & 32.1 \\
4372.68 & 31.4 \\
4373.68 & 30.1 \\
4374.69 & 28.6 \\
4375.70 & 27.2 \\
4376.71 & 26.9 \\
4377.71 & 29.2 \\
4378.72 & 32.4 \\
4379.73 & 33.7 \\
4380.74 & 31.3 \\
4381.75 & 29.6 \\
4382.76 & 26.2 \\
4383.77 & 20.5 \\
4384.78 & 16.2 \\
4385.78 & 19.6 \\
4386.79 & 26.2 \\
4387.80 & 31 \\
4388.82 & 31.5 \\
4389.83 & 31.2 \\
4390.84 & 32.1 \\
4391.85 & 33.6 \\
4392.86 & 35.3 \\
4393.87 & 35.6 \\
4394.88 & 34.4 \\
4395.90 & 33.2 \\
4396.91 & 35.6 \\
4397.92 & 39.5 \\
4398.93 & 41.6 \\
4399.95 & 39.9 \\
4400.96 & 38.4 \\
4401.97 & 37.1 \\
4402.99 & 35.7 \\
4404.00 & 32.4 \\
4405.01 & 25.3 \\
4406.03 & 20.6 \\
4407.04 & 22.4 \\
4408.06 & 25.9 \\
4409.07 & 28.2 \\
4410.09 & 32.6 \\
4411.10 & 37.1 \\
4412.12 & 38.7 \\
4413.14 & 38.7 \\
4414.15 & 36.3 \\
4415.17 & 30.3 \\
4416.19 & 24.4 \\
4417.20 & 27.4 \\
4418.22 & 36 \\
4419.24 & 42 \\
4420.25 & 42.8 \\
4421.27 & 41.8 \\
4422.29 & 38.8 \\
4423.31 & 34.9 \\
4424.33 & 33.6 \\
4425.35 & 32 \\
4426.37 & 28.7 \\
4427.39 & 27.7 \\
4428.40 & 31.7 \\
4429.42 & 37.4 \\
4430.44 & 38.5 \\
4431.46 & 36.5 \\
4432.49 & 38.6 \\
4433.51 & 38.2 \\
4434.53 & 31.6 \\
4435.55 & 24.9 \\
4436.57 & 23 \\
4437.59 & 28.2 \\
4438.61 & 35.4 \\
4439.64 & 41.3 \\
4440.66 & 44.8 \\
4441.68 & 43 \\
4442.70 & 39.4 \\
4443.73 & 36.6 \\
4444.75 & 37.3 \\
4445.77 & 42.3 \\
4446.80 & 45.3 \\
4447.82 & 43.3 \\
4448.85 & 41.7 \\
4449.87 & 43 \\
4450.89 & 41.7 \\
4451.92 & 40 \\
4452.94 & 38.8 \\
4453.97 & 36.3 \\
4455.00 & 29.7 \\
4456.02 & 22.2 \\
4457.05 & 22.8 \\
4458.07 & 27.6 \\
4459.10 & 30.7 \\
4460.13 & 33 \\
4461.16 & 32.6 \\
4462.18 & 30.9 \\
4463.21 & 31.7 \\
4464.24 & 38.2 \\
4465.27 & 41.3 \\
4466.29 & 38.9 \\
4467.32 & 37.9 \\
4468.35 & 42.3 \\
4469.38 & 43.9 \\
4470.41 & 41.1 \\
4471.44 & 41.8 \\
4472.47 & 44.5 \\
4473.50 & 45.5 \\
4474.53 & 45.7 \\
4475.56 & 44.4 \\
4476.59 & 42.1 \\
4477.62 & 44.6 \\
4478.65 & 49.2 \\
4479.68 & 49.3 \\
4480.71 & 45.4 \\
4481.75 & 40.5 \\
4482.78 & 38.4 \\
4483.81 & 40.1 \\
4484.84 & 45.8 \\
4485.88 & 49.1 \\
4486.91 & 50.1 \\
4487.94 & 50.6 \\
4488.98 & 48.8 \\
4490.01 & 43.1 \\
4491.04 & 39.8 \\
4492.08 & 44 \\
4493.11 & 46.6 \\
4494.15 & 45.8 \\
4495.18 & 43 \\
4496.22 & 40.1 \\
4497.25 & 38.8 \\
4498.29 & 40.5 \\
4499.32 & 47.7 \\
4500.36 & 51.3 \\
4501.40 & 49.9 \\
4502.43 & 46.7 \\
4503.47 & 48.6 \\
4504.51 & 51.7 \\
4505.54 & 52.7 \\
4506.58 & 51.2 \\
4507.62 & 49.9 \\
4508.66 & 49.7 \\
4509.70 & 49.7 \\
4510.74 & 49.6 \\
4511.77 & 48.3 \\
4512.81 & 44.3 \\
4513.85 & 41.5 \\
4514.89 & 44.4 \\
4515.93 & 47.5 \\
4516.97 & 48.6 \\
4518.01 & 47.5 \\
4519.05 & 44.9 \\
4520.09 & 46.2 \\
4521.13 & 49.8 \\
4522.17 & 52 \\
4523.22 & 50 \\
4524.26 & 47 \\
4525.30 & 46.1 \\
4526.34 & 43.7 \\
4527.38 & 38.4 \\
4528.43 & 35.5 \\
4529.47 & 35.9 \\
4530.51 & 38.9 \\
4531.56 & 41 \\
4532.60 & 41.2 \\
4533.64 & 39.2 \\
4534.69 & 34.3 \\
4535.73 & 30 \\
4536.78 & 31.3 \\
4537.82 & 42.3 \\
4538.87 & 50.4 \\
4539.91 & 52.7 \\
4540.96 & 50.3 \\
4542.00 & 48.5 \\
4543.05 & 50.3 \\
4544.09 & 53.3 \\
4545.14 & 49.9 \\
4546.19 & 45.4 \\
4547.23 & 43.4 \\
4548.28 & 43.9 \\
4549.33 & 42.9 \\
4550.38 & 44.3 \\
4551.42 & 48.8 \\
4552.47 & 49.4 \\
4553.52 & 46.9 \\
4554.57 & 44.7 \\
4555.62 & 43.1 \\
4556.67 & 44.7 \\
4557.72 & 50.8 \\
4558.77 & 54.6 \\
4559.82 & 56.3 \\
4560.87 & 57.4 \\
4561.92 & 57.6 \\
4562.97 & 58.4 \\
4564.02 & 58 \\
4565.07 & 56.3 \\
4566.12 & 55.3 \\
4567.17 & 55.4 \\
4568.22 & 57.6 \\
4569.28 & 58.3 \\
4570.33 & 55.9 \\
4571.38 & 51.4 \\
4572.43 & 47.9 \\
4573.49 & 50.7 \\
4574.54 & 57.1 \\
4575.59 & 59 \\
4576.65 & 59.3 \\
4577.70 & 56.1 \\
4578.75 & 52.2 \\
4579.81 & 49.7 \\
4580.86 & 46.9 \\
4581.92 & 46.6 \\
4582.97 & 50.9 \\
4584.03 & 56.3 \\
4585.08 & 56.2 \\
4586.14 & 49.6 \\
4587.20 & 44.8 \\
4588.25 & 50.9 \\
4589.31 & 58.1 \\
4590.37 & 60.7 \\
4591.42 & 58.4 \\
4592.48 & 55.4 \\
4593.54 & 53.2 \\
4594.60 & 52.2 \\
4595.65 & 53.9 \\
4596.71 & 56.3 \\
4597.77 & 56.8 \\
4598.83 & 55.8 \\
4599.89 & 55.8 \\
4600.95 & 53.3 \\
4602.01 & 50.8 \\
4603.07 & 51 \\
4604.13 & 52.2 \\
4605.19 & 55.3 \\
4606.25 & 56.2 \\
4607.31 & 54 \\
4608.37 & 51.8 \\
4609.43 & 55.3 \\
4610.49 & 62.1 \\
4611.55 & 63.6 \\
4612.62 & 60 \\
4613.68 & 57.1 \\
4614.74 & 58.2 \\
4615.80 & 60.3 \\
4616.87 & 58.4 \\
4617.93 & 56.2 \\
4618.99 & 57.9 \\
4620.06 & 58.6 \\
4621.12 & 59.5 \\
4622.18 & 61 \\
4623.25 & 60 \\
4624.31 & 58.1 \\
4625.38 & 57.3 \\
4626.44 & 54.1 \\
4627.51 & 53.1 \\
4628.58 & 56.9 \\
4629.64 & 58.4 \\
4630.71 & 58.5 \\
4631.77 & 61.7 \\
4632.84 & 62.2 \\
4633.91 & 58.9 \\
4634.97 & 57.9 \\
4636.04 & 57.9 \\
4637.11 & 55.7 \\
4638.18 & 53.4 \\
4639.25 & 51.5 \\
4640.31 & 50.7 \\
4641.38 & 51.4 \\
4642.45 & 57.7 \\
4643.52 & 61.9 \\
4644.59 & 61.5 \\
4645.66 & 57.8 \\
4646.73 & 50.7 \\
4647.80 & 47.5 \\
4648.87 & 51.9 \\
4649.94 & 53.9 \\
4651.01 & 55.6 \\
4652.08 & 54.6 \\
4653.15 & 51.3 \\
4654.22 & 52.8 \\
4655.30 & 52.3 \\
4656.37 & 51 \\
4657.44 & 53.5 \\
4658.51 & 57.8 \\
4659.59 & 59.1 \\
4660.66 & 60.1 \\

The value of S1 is 3.1 angstrom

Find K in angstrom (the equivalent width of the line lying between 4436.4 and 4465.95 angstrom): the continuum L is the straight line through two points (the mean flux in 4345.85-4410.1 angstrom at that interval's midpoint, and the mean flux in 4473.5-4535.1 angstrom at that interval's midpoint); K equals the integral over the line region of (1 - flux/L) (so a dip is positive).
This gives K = 2.5 angstrom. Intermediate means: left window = 31.4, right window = 45.3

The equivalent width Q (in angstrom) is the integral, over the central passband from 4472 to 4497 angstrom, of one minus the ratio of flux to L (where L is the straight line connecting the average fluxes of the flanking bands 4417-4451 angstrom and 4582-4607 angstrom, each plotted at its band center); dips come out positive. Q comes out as -1.6 angstrom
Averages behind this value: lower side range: 36.8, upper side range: 54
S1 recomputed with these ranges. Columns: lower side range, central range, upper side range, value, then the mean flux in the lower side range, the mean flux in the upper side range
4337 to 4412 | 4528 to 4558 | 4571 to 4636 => 3.3 angstrom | 31.2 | 55.6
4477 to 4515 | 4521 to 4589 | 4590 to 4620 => 3.9 angstrom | 46.3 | 56.2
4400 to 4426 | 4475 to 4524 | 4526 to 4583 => -4.4 angstrom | 33.4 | 48.5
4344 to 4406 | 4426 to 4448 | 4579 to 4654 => 1.1 angstrom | 31.8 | 55.5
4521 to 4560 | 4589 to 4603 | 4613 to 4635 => -0.4 angstrom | 44.9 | 58.3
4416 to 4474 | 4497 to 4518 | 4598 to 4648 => -2.1 angstrom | 36.3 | 56.6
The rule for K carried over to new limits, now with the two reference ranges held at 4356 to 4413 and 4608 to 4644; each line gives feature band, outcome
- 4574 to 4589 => 0.1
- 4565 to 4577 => -0.8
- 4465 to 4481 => -0.9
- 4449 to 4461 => 1.8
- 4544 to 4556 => 0.8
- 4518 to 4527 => -0.2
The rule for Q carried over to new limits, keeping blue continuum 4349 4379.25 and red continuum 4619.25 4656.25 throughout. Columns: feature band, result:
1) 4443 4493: 1.0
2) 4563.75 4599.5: -2.2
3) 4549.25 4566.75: -0.8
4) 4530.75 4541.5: 1.3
